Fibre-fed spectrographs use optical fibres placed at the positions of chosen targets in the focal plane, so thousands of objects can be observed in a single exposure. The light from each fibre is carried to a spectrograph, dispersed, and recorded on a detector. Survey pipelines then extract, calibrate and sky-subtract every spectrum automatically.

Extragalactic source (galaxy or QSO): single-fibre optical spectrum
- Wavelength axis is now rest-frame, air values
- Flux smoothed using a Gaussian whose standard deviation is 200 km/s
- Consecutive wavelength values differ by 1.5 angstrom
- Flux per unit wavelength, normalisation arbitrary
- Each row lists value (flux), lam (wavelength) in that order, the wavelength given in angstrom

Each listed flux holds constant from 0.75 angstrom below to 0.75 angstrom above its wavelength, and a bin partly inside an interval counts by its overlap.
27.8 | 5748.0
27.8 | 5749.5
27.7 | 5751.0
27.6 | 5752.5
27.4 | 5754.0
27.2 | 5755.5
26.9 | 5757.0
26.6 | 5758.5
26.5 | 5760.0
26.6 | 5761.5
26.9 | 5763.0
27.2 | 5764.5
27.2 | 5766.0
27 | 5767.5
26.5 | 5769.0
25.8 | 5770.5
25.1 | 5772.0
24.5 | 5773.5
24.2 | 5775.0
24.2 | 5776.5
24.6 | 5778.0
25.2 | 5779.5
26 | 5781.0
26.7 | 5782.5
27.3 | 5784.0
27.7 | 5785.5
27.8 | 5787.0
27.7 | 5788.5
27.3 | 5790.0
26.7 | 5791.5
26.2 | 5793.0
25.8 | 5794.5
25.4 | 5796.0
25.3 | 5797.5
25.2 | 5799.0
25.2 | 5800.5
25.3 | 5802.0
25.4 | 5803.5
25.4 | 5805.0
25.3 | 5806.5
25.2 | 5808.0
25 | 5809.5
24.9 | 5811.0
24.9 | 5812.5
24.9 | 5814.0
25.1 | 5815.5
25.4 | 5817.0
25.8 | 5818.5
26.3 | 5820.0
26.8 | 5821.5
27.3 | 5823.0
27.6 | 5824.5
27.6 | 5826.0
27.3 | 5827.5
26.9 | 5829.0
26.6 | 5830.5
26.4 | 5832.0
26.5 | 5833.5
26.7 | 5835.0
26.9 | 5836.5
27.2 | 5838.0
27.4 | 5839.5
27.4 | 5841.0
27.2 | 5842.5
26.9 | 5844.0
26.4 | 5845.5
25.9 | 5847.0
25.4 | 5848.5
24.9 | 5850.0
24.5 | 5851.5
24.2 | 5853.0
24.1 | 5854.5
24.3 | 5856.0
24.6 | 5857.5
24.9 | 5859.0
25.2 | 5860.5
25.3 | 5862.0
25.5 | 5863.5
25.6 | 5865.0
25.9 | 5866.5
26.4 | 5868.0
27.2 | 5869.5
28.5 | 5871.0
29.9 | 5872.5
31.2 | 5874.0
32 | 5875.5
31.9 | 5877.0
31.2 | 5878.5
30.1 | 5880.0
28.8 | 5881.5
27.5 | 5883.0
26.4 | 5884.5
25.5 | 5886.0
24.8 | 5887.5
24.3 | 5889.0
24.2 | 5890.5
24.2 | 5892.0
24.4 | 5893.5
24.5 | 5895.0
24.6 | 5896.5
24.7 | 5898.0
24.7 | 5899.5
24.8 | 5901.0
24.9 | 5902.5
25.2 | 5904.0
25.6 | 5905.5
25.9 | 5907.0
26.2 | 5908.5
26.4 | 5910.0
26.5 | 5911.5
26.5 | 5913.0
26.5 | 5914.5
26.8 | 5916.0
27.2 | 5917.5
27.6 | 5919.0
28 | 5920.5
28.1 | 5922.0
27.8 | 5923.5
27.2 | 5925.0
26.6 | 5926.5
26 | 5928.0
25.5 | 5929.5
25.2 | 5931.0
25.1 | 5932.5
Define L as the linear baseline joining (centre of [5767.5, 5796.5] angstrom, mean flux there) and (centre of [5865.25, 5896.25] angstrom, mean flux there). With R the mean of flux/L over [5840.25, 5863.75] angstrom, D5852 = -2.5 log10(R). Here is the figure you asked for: 0.065 mag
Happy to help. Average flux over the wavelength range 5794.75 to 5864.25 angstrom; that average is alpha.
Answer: 25.8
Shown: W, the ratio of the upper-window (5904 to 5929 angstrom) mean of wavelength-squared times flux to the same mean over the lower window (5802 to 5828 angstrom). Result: 1.1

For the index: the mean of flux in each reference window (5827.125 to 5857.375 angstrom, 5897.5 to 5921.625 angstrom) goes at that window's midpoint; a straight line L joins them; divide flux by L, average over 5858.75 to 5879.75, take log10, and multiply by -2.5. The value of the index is -0.08 mag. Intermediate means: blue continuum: 26.1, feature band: 28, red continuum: 26.1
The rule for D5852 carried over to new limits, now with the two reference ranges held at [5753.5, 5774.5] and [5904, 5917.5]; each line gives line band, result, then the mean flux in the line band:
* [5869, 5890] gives -0.09 mag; 28.5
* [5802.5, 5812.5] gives 0.05 mag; 25.2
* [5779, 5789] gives -0.02 mag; 26.9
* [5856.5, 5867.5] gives 0.04 mag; 25.3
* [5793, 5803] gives 0.04 mag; 25.4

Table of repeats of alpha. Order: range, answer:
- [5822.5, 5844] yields 27.1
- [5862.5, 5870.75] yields 26.2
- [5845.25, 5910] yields 26.2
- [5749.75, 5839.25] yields 26.3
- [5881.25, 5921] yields 25.8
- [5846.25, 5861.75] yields 24.8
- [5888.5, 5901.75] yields 24.5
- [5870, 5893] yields 28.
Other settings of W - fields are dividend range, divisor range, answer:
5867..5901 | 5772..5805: 1.08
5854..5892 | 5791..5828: 1.07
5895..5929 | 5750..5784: 1.05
